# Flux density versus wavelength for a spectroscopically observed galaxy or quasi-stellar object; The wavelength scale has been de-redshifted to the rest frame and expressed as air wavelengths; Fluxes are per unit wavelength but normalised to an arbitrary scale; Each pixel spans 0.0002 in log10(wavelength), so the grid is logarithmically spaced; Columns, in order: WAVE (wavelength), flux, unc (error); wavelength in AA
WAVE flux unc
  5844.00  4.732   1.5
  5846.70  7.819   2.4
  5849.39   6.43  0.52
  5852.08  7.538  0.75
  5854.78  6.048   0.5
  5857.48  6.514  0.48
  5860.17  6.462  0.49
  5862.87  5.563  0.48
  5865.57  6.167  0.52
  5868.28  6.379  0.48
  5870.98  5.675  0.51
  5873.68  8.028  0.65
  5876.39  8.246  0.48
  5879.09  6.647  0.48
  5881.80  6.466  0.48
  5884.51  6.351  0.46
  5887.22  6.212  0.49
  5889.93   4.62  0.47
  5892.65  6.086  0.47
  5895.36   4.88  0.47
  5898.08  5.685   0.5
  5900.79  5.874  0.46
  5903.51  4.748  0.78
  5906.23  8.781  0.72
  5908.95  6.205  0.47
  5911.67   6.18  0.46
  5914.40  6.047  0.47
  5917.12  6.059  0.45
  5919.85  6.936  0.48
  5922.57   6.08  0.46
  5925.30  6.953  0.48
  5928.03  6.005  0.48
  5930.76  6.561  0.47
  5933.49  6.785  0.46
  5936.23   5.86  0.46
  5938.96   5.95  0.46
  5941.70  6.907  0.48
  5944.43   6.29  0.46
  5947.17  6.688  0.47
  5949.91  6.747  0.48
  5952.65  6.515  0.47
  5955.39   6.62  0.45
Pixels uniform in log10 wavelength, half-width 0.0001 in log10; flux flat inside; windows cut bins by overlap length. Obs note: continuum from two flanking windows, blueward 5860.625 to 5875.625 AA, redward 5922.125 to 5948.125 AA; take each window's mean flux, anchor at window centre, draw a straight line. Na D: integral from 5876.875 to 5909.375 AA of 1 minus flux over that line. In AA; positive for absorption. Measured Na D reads 1.7 AA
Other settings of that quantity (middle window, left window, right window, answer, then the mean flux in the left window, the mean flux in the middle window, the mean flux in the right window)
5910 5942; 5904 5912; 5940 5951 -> 2.08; 6.92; 6.34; 6.63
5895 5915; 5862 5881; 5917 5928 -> 1.38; 6.69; 6.11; 6.5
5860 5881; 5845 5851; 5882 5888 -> -0.23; 7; 6.65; 6.32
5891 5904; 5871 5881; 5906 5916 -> 2.60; 7.32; 5.48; 6.56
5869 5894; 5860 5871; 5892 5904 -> -3.06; 6.05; 6.48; 5.47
